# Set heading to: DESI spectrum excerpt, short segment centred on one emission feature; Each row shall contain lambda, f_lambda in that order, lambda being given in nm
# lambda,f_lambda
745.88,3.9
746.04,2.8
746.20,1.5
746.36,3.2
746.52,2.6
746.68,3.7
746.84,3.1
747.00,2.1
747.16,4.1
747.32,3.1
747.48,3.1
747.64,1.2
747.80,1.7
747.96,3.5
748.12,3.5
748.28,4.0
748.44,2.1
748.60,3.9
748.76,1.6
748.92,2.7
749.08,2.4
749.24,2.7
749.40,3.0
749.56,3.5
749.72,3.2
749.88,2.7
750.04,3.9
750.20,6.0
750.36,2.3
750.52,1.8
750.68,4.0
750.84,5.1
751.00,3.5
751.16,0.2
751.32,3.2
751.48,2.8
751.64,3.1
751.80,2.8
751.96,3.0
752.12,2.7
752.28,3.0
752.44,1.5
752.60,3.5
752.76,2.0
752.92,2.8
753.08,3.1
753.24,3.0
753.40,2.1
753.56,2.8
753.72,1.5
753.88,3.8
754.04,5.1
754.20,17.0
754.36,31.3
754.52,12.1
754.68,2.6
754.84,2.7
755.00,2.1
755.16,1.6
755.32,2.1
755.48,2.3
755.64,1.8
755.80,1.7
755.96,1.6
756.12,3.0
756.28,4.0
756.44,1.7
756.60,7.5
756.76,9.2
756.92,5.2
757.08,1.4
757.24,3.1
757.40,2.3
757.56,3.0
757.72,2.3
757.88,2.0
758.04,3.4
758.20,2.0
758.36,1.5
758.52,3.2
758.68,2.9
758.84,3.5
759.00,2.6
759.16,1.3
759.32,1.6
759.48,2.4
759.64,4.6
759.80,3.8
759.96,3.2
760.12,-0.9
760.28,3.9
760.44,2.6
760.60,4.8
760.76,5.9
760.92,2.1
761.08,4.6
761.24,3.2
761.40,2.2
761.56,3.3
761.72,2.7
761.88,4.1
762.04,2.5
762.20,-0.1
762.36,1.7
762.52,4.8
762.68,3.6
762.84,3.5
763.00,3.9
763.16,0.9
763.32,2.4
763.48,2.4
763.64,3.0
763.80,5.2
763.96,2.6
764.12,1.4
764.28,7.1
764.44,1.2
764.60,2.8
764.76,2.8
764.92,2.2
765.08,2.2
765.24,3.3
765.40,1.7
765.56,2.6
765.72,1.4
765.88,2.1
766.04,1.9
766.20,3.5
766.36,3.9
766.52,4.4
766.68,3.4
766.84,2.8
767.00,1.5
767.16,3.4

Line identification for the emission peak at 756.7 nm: [N II] 6583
